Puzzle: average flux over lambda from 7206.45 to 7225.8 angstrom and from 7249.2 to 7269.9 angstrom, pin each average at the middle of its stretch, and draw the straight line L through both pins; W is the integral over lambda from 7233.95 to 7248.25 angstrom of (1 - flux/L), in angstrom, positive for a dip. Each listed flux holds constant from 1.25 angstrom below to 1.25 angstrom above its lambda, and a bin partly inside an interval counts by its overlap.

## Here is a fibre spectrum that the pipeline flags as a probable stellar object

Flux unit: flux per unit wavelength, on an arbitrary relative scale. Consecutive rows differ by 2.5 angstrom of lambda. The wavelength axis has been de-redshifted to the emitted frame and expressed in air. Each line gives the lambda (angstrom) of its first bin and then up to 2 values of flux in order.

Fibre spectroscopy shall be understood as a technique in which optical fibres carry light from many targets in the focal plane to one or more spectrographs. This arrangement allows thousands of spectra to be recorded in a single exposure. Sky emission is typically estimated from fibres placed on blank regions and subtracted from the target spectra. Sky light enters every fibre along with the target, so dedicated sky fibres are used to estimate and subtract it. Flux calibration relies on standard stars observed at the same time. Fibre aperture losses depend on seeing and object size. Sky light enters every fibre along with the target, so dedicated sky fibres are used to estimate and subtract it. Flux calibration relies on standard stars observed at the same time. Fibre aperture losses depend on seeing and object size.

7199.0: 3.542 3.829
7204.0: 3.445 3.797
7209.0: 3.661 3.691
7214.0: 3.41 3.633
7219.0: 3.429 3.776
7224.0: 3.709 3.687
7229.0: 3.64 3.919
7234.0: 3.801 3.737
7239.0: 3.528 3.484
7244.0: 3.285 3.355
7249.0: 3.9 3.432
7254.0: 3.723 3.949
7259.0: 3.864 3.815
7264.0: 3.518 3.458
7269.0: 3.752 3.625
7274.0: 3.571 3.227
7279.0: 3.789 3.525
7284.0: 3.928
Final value 0.6 angstrom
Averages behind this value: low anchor 3.63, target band 3.52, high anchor 3.7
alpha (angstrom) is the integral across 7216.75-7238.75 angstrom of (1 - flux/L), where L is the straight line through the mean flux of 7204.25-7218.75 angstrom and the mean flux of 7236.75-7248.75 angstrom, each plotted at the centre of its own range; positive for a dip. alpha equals -1.0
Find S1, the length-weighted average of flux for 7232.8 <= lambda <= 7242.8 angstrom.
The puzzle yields 3.63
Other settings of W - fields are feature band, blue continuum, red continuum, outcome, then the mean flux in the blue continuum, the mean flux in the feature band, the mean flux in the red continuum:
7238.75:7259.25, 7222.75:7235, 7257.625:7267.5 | 0.5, 3.75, 3.61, 3.67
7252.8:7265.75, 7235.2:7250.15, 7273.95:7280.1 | -0.8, 3.55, 3.76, 3.51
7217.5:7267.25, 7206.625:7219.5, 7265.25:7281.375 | -1.0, 3.59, 3.65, 3.57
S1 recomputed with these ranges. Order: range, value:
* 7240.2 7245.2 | 3.39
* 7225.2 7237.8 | 3.76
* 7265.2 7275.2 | 3.6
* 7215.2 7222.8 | 3.61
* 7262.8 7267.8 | 3.49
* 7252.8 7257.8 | 3.84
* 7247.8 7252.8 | 3.66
